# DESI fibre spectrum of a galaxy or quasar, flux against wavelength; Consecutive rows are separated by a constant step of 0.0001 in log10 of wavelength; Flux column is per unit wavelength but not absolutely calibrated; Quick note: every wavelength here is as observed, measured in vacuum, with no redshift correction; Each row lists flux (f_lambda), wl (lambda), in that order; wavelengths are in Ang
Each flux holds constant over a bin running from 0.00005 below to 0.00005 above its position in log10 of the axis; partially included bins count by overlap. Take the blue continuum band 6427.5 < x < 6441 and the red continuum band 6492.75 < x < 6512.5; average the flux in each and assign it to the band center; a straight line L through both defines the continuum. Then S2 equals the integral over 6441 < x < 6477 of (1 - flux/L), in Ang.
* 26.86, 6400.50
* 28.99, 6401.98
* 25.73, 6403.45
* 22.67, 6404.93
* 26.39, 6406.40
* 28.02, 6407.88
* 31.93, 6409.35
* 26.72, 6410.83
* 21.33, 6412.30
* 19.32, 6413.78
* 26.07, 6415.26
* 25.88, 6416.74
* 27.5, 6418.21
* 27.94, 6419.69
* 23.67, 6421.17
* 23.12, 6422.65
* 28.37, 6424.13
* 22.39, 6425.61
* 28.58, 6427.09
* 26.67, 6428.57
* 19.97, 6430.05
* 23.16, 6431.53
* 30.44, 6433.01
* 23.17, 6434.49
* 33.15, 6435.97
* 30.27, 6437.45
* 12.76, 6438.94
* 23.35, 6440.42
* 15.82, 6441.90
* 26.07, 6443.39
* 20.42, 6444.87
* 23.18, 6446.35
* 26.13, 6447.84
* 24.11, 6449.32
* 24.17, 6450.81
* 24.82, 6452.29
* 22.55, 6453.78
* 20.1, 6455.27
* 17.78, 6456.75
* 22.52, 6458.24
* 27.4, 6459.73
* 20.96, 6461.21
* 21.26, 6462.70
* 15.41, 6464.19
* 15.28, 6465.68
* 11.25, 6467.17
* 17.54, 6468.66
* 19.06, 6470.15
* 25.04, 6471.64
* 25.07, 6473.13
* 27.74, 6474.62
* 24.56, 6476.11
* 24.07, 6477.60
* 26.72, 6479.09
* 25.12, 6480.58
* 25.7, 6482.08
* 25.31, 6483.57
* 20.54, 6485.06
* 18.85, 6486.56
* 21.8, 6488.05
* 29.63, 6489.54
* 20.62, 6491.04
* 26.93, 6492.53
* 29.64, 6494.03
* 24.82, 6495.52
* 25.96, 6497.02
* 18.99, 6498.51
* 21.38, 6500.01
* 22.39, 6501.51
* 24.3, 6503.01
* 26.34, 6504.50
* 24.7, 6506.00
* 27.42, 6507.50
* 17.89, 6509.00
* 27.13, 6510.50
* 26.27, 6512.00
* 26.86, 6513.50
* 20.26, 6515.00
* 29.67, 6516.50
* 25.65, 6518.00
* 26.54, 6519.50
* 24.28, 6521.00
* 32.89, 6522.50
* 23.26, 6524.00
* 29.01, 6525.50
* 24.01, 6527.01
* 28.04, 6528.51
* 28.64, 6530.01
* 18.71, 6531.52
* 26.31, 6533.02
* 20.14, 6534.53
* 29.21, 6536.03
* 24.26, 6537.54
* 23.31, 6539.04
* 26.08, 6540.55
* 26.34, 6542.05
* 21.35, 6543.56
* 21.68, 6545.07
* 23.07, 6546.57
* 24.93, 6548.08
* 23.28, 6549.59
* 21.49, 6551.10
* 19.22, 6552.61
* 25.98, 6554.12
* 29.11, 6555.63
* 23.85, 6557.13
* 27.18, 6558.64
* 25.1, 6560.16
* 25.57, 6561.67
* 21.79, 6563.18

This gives 4.5 Ang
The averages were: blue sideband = 24.9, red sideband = 24.4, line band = 21.6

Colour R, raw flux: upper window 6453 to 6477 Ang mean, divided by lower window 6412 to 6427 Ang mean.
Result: 0.84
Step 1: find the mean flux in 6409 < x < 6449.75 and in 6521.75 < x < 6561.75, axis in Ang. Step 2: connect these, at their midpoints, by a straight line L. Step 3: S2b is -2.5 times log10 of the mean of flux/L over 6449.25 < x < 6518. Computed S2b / 0.071 mag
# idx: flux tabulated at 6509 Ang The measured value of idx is 17.89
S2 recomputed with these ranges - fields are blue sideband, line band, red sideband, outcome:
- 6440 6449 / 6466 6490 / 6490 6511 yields 0.8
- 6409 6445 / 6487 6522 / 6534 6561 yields -0.5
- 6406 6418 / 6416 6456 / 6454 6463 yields -1.1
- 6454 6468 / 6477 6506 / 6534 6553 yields -4.7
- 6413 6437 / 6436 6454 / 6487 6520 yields 1.5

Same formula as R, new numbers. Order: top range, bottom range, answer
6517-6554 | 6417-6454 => 1.01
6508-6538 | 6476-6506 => 1.05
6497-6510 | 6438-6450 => 1.07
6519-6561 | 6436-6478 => 1.14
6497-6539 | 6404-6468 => 1.06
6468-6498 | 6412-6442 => 0.98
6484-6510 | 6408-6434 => 0.93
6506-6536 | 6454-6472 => 1.31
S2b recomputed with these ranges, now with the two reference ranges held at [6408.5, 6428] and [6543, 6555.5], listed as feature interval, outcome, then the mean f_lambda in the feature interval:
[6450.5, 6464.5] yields 0.140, 21.8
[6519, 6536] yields -0.104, 25.8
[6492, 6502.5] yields -0.009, 24.2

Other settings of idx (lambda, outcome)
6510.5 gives 27.13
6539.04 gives 23.31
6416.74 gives 25.88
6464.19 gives 15.41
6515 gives 20.26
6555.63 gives 29.11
